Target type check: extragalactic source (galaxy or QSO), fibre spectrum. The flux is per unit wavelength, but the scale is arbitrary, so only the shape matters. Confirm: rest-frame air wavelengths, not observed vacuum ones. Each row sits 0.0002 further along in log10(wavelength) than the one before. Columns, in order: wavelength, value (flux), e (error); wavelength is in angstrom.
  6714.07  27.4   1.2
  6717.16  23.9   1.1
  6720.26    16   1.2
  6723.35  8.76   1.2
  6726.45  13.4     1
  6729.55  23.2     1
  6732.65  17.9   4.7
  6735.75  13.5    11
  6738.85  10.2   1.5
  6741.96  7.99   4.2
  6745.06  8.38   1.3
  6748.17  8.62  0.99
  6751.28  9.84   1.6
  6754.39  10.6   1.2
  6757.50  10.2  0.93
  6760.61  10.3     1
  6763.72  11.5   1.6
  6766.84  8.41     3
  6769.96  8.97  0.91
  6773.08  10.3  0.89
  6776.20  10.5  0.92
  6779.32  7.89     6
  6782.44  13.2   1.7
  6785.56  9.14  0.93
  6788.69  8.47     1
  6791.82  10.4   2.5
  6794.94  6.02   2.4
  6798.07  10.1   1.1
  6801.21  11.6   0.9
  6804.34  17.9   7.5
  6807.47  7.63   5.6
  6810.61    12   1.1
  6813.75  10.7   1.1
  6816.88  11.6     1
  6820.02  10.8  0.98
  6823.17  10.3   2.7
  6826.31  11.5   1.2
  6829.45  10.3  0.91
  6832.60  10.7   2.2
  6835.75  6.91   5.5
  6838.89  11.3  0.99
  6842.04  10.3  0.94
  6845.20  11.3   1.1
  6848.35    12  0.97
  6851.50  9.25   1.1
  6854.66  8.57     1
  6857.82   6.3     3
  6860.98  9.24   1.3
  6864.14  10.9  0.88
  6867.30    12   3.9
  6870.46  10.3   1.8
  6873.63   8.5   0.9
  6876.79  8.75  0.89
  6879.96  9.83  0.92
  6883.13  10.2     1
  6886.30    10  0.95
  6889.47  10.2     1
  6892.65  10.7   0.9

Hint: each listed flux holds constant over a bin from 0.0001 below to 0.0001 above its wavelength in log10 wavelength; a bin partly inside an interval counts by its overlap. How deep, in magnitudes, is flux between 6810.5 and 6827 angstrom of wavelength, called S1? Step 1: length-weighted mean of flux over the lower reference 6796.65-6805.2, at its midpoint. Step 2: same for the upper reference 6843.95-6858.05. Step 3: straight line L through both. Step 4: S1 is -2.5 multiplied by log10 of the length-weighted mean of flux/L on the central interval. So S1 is 0.07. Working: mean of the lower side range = 12.9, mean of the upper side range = 9.75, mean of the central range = 11.1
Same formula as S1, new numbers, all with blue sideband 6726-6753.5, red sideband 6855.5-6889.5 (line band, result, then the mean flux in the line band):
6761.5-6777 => 0.19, 9.92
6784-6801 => 0.24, 9.04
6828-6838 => 0.11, 9.43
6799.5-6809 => -0.12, 12.4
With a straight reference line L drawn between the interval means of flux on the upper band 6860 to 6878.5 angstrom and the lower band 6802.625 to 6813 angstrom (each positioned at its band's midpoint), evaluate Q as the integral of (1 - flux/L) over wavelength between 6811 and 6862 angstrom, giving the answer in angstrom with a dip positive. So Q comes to 5.2 angstrom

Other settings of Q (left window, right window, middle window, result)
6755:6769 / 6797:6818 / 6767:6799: 4.0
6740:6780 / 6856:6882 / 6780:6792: -0.7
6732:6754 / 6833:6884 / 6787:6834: -2.6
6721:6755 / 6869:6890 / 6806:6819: 0.4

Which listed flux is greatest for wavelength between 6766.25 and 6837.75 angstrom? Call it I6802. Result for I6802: 17.9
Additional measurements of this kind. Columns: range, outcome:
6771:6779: 10.5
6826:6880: 12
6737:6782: 11.5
